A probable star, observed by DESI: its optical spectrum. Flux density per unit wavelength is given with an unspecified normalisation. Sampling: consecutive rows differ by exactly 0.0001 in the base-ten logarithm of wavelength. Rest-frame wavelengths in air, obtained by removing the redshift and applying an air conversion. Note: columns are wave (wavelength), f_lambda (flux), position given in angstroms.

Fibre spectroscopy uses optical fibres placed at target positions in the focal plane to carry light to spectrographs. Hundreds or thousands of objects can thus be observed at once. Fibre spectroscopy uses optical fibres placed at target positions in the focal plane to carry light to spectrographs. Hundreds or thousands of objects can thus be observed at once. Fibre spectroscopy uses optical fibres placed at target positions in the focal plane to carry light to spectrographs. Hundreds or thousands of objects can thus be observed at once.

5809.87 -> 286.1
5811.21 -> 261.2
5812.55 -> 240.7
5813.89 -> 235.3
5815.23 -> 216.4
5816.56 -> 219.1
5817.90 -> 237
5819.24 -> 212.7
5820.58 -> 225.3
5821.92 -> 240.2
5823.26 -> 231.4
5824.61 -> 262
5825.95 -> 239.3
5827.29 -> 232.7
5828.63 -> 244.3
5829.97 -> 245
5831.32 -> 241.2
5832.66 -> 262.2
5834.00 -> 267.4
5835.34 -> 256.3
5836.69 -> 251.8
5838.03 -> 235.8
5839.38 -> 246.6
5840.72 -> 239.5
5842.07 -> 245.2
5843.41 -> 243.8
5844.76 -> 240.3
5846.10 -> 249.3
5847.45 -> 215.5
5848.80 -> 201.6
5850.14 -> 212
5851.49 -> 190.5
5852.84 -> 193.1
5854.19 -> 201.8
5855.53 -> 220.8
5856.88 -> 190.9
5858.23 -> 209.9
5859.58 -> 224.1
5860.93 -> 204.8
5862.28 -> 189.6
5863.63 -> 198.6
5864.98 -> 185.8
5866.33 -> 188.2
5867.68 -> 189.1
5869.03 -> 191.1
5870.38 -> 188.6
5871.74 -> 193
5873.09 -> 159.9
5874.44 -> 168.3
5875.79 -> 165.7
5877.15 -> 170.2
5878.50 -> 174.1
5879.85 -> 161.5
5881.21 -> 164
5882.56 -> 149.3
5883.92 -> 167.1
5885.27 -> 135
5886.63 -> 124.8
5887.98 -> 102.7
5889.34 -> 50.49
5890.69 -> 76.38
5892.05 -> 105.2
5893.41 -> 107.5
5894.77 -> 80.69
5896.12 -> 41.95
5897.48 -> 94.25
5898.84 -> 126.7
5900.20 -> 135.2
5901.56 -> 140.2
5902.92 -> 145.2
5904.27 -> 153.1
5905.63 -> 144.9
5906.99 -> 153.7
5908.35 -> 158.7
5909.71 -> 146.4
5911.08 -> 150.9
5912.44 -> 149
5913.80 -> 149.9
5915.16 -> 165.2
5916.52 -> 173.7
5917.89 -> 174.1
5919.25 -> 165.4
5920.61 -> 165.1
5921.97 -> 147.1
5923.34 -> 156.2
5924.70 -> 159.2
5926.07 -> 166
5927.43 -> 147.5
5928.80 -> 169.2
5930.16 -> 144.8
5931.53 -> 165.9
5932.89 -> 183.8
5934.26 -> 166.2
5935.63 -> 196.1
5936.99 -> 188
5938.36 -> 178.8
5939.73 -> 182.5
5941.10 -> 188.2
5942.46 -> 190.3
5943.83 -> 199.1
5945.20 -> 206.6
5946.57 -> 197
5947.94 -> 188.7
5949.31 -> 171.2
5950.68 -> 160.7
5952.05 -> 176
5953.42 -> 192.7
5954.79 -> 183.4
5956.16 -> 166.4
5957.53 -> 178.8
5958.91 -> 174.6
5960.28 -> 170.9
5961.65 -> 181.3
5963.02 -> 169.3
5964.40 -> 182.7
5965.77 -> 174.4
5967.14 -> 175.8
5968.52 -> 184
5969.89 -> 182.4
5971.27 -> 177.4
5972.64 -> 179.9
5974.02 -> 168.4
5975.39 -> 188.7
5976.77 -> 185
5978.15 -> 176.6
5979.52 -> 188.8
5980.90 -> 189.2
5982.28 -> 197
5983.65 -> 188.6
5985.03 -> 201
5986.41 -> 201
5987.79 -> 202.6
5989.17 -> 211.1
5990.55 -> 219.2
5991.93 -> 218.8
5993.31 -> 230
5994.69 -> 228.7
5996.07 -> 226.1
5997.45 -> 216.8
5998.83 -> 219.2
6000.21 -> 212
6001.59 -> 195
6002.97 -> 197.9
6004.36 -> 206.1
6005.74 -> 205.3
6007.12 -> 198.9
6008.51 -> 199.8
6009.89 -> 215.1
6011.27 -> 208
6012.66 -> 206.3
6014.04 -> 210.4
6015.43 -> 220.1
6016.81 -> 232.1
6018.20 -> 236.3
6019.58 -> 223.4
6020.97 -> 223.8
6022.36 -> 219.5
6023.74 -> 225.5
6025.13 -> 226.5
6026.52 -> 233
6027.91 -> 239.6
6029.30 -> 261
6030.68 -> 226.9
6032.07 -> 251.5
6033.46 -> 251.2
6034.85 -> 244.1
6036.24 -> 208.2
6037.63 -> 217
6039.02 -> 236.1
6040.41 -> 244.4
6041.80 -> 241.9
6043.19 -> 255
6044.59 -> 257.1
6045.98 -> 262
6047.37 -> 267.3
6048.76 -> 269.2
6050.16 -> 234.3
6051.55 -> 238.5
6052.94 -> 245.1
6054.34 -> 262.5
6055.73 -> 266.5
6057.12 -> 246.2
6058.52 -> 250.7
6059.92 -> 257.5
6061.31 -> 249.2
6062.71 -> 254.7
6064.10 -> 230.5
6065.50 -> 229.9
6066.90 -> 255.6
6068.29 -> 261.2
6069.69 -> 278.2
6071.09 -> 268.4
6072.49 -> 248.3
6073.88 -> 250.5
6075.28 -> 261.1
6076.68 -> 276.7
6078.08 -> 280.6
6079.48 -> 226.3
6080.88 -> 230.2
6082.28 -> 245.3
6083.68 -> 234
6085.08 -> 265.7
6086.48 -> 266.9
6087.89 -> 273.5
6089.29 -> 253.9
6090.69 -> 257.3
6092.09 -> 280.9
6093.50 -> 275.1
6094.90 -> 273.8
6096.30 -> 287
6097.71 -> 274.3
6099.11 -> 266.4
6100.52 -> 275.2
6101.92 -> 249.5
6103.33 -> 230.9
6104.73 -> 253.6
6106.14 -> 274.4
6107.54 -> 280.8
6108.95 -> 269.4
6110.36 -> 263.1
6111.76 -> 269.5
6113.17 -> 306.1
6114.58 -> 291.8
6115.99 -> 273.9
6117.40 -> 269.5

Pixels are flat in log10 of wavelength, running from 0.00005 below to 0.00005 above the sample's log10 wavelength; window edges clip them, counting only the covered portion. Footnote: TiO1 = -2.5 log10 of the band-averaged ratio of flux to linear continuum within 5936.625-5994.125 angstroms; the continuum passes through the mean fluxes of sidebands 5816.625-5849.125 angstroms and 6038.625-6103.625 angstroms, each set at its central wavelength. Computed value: 0.31 mag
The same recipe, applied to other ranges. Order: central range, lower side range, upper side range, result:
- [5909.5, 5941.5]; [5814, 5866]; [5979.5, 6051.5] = 0.33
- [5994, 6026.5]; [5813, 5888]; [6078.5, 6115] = 0.14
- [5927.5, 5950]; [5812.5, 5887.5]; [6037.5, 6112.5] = 0.25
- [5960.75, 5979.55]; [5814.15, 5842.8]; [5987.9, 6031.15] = 0.24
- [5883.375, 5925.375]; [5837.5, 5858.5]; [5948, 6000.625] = 0.47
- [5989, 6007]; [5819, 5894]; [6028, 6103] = 0.11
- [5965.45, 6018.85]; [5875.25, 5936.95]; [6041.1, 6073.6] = 0.02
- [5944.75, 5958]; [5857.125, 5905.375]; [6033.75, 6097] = 0.05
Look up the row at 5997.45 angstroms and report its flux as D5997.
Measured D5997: 216.8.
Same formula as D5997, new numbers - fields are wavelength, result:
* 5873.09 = 159.9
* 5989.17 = 211.1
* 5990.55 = 219.2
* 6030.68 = 226.9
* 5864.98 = 185.8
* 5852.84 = 193.1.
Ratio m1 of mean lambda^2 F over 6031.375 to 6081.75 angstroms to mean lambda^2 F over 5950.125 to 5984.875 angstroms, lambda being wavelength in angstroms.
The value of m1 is 1.43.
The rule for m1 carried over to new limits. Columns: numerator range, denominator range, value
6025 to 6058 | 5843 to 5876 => 1.30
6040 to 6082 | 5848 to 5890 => 1.53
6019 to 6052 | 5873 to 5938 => 1.72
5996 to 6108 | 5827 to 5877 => 1.21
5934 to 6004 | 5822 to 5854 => 0.85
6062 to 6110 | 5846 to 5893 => 1.62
